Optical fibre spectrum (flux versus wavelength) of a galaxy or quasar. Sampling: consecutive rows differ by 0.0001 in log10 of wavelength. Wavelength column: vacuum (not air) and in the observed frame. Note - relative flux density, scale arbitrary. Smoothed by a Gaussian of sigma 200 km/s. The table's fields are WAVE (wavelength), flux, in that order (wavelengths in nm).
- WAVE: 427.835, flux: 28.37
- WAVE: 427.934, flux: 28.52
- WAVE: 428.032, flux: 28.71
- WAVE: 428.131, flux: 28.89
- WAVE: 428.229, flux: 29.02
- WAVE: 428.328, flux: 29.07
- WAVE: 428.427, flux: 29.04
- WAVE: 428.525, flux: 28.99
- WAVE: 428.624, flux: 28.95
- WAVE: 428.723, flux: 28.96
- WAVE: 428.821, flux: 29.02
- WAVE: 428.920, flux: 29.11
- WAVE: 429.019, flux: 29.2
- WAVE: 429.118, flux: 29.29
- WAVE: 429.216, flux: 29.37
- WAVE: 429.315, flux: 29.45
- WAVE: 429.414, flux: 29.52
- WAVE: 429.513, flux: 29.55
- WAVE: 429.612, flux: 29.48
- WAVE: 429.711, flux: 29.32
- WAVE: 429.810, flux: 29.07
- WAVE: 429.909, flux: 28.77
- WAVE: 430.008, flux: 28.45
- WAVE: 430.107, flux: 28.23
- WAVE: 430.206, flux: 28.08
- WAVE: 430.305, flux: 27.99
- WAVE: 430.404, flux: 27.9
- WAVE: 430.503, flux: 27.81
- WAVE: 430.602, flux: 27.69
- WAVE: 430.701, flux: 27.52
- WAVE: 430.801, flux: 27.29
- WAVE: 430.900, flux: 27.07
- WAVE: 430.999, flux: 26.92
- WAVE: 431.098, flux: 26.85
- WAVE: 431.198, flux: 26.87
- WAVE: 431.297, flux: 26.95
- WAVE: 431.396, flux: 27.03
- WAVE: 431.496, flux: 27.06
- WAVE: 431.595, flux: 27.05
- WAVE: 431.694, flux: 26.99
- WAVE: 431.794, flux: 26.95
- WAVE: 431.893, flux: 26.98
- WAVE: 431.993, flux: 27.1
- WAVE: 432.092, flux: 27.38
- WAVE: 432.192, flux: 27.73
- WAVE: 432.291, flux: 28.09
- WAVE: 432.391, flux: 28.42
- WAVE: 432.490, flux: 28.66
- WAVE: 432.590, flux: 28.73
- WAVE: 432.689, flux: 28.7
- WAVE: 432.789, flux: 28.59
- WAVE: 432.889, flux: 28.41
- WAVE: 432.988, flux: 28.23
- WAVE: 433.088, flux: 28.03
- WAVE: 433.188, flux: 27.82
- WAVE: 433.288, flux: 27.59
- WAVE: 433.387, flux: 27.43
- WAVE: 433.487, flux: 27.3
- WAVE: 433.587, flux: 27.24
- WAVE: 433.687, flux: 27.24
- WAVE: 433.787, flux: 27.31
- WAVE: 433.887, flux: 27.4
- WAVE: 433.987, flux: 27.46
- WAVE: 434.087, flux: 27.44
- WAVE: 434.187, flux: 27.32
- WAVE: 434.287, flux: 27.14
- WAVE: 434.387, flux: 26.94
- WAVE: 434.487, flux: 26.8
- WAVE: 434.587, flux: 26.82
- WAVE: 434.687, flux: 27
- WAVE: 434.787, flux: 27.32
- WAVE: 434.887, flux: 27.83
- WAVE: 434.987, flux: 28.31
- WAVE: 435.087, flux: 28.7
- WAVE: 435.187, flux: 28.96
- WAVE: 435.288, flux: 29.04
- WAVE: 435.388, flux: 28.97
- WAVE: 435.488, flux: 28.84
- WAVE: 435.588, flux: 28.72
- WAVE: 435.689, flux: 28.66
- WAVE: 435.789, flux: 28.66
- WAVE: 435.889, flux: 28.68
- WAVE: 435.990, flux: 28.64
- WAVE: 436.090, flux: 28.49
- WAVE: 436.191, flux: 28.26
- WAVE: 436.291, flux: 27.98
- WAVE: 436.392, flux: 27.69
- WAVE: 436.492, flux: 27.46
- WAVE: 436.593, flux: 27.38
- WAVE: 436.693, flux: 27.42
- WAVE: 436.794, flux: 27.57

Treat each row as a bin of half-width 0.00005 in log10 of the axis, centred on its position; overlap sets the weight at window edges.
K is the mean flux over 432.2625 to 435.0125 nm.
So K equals 27.7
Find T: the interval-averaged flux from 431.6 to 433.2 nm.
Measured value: 27.9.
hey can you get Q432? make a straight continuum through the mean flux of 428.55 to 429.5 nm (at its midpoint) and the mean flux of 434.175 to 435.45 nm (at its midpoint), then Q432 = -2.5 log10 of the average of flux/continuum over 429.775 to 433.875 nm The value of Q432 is 0.033 mag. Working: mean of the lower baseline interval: 29.2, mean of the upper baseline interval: 27.8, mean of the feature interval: 27.7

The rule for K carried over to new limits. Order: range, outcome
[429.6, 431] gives 28.1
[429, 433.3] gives 28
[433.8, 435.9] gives 27.9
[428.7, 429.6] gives 29.3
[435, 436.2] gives 28.7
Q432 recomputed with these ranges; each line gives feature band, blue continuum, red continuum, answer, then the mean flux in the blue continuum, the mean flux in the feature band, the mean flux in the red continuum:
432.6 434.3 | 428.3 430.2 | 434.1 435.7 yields 0.02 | 29.1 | 27.7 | 27.9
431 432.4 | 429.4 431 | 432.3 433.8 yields 0.04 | 28.3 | 27.2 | 28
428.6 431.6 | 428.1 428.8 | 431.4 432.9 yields 0.01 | 29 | 28.3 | 27.7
